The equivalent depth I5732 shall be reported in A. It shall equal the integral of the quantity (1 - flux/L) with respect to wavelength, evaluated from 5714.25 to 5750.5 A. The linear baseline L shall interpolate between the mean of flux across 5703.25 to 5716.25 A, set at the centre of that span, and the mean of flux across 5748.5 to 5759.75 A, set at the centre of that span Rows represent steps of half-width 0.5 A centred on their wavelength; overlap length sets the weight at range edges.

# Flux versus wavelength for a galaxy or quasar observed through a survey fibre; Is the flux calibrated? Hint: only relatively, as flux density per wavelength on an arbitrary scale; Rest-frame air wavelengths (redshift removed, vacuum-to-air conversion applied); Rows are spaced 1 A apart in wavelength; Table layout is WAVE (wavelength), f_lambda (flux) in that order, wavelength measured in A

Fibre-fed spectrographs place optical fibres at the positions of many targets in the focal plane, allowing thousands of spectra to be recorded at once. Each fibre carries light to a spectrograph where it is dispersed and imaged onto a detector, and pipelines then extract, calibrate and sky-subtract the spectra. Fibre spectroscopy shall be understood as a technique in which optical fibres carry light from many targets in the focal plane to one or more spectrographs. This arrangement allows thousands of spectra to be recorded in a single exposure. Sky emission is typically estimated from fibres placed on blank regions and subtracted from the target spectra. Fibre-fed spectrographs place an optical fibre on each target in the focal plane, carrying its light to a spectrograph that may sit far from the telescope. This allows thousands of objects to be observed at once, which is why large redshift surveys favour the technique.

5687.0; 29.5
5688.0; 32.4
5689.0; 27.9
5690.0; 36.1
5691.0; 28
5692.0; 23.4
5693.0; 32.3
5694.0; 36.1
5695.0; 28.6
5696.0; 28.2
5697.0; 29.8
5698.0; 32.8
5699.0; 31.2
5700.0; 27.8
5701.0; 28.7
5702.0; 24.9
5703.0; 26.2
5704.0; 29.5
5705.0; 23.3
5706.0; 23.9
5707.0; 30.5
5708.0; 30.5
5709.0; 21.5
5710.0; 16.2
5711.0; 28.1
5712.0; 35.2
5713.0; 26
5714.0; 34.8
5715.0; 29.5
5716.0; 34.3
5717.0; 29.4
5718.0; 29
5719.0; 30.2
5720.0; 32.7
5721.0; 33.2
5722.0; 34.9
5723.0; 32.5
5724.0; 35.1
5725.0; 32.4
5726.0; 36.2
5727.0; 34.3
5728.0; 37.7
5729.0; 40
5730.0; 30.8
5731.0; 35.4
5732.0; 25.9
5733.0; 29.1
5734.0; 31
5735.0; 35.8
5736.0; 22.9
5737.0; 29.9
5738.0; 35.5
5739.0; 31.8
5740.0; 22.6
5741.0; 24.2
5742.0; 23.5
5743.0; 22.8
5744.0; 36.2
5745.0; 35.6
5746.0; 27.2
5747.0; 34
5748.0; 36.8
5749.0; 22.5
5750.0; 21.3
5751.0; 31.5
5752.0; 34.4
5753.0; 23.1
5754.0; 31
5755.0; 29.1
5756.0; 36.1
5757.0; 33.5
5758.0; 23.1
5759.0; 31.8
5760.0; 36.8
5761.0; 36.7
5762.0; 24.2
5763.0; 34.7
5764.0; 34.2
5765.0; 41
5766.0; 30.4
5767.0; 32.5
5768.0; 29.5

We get -3.4 A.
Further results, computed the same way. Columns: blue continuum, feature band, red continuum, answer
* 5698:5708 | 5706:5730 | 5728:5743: -2.10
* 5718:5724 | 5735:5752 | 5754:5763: 1.57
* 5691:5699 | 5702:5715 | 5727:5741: 1.43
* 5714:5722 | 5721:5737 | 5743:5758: -0.84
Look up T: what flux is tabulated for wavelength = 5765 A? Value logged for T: 41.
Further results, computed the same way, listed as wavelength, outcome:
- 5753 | 23.1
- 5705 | 23.3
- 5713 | 26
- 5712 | 35.2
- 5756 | 36.1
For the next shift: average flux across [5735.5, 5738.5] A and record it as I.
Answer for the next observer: 29.4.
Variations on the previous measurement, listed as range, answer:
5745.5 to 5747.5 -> 30.6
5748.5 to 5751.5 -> 25.1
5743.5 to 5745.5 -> 35.9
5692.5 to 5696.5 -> 31.3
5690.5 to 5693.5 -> 27.9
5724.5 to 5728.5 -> 35.1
